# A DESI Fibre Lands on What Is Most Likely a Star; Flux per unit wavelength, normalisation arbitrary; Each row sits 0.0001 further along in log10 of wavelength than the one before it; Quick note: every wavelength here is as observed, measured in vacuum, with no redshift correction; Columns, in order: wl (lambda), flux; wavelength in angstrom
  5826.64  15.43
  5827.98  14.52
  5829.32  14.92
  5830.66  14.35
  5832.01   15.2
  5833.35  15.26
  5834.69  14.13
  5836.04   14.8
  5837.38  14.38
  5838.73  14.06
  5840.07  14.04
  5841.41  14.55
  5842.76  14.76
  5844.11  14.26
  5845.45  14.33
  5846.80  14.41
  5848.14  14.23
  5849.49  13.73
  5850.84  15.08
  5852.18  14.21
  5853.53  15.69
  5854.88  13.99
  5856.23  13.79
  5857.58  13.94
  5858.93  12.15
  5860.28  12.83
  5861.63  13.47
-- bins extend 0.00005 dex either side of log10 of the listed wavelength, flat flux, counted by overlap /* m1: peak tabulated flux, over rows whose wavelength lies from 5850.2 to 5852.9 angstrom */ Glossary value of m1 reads 15.08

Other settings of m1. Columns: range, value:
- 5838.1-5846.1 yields 14.76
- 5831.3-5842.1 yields 15.26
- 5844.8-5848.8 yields 14.41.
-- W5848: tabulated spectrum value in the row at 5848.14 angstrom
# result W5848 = 14.23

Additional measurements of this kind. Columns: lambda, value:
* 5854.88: 13.99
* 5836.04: 14.8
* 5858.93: 12.15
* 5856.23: 13.79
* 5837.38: 14.38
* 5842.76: 14.76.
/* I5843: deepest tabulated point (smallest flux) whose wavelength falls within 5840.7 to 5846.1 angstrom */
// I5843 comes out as 14.26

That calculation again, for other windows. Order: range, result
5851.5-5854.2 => 14.21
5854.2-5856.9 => 13.79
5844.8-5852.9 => 13.73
